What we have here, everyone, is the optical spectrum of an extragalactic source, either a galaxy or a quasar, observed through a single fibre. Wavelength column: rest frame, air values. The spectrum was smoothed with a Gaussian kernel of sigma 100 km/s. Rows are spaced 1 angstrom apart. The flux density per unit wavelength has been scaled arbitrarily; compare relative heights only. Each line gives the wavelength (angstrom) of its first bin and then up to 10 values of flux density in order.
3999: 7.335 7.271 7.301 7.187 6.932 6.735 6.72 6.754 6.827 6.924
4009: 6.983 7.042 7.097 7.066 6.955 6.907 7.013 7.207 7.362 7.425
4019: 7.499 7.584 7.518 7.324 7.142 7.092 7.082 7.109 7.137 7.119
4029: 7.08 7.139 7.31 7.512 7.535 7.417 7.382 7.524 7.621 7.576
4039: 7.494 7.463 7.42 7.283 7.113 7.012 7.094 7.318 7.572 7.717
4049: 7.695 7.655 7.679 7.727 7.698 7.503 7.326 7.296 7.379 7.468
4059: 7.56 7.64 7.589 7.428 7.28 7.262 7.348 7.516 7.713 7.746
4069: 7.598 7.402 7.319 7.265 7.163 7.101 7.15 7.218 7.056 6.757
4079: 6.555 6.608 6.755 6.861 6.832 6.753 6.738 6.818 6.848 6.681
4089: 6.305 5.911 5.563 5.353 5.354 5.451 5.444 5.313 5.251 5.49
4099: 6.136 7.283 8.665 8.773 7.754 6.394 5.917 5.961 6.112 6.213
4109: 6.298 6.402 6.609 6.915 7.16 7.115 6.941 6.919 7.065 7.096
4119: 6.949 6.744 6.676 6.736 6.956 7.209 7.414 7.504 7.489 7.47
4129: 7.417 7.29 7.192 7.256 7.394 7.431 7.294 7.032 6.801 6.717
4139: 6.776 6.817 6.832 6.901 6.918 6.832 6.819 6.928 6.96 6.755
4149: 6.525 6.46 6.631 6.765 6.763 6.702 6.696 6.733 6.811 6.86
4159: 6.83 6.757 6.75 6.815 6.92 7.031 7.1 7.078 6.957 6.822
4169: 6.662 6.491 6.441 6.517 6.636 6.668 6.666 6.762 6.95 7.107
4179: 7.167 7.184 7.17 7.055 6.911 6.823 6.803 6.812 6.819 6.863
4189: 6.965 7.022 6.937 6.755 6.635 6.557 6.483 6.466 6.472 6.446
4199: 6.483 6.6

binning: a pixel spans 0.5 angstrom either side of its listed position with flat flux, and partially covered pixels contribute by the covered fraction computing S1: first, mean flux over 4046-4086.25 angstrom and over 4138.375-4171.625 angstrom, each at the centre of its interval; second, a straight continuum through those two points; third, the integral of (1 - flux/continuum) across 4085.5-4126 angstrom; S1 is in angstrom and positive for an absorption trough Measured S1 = 2.87 angstrom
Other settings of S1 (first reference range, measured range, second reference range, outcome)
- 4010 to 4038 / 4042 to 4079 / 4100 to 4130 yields -1.2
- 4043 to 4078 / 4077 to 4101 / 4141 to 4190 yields 3.2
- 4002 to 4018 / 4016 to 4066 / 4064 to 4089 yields -2.7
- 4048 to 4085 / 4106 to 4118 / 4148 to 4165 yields 0.6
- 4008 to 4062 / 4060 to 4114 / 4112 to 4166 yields 3.0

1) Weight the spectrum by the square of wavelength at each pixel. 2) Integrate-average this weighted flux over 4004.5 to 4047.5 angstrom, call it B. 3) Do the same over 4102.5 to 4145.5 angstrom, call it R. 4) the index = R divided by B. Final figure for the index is 1.01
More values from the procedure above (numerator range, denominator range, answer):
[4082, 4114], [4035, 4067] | 0.88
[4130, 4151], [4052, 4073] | 0.96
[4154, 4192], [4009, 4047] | 1.01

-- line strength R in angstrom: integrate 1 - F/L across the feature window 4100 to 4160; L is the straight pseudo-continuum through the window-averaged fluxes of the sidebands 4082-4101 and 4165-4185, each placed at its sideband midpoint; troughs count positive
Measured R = -4.3 angstrom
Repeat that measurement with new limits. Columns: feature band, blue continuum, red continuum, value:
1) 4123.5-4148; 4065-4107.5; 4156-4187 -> -1.2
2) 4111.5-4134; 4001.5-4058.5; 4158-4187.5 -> -0.4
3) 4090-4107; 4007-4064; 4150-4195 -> 2.0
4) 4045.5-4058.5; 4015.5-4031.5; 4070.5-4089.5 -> -0.9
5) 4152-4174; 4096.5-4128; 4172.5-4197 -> 0.2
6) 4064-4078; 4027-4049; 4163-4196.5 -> -0.2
